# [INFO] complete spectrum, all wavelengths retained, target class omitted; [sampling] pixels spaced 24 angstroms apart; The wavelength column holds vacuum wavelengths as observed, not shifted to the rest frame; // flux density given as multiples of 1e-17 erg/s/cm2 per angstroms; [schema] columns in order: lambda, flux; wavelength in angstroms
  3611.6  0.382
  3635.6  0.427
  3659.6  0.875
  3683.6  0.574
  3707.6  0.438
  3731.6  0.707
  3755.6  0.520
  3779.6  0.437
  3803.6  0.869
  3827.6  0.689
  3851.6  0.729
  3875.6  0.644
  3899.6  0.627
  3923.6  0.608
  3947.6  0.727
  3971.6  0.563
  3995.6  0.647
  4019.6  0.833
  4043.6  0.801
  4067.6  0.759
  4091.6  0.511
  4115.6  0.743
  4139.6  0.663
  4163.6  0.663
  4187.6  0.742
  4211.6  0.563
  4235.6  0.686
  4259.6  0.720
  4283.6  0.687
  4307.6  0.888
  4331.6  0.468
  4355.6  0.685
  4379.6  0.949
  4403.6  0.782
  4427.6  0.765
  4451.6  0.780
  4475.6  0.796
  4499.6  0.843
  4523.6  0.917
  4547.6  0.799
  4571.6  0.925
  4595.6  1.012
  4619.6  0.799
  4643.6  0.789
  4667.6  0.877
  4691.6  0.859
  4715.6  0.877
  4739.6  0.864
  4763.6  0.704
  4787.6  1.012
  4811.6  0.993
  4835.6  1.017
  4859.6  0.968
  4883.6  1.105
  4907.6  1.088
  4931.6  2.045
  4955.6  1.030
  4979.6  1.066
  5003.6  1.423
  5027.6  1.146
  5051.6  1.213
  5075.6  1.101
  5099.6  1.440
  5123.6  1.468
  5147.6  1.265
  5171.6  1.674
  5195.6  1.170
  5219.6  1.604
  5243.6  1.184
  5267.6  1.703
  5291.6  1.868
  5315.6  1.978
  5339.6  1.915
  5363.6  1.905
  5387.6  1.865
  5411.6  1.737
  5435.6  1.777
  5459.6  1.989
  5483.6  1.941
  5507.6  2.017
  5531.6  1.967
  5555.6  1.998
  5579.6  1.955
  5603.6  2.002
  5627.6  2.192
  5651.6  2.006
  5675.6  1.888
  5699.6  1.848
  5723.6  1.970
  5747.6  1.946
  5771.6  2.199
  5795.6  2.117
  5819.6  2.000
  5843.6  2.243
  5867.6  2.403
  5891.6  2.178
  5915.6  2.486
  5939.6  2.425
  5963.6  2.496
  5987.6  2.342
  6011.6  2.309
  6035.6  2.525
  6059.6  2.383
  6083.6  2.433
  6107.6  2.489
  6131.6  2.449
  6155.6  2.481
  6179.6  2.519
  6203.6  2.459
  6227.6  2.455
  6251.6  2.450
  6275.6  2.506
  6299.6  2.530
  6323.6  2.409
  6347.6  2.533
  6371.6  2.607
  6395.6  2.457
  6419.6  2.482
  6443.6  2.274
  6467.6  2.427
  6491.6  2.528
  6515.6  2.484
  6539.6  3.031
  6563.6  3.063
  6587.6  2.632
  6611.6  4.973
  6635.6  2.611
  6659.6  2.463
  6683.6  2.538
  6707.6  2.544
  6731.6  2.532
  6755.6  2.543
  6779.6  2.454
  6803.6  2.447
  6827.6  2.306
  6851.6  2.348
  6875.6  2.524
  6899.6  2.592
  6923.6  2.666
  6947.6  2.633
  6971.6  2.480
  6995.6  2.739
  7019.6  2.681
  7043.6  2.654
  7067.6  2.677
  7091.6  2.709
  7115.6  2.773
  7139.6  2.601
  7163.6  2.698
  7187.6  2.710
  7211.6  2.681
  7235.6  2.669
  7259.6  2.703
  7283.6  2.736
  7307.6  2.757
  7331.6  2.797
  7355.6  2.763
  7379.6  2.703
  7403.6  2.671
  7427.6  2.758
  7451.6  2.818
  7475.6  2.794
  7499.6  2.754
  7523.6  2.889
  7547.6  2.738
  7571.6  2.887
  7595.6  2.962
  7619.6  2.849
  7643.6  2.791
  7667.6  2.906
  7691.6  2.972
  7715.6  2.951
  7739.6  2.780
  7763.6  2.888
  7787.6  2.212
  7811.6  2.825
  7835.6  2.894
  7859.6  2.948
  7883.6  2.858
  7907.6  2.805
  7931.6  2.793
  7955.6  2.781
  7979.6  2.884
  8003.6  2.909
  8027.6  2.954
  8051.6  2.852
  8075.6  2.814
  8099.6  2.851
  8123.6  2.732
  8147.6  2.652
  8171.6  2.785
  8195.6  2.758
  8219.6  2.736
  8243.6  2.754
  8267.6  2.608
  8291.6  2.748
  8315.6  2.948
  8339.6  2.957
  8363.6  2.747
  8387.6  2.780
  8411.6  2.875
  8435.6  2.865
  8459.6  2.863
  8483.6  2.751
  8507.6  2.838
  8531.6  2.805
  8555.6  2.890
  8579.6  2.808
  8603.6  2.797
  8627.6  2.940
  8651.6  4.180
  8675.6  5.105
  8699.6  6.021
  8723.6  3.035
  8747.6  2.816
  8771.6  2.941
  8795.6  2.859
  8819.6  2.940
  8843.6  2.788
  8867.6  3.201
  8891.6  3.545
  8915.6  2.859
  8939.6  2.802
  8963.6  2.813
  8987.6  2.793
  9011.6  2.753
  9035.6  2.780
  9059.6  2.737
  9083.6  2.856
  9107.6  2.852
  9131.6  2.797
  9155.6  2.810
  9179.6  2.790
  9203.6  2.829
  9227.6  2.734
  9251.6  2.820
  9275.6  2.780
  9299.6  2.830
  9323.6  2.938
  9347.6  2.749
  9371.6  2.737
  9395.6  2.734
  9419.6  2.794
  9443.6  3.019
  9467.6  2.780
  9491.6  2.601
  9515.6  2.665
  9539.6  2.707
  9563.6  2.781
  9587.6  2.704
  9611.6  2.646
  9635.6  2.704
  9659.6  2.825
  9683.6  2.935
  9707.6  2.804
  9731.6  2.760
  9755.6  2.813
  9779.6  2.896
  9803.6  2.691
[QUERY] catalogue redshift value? 0.321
